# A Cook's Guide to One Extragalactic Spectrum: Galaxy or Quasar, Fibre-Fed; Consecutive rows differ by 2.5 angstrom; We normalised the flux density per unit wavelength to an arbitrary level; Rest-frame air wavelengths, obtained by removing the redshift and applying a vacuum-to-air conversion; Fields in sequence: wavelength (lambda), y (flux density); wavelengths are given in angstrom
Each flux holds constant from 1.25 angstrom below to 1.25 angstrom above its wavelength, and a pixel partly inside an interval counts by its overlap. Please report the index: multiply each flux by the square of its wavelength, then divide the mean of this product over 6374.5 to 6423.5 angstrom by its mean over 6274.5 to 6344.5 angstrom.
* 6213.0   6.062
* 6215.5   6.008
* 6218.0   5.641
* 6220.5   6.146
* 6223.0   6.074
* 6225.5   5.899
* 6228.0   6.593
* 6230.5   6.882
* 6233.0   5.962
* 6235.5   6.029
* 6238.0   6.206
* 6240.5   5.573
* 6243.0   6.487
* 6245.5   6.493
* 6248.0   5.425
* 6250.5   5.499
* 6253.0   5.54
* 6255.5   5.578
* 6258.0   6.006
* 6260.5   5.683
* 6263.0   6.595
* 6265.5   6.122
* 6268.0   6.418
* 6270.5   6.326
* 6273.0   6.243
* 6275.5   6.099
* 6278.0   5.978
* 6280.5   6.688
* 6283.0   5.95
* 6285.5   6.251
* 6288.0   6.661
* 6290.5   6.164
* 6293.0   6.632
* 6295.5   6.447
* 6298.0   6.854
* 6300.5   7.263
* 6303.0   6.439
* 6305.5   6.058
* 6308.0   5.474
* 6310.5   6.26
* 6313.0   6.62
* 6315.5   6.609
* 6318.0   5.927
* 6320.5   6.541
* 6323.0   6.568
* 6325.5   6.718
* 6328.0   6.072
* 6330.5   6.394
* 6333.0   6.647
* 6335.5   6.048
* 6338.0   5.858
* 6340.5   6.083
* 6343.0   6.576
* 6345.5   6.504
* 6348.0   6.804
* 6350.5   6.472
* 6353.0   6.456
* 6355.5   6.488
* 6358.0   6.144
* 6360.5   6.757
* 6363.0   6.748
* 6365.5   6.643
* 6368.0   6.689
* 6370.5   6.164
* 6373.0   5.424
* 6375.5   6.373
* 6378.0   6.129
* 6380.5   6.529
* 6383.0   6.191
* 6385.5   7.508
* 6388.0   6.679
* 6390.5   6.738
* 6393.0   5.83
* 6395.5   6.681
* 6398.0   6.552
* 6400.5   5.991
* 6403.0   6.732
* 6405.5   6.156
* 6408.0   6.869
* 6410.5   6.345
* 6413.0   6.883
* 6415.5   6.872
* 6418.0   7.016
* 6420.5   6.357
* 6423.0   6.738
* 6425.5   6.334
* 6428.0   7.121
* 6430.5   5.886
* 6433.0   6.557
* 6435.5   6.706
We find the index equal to 1.1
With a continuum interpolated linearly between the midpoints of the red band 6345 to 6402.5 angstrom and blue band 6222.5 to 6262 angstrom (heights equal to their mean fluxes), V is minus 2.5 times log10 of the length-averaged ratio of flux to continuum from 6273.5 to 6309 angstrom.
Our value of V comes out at -0.03 mag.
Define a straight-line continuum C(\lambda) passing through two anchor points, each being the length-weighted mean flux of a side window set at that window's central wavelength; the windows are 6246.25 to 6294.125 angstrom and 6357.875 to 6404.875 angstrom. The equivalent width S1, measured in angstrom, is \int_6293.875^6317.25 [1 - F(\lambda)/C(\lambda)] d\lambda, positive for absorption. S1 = -0.9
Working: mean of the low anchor 6.1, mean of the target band 6.44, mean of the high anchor 6.45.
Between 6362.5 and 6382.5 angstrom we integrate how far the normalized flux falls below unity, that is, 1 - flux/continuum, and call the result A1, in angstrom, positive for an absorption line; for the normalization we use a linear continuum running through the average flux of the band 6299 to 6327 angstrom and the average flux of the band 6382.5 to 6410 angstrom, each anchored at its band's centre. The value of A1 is 0.6 angstrom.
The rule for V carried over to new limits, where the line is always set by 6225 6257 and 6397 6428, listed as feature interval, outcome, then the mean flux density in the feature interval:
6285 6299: -0.05 mag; 6.51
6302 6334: -0.01 mag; 6.33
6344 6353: -0.03 mag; 6.57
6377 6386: -0.01 mag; 6.53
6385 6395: -0.02 mag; 6.63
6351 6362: -0.01 mag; 6.47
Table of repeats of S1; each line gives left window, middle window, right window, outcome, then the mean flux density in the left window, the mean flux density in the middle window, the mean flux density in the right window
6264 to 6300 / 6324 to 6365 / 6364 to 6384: -0.8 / 6.37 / 6.43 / 6.27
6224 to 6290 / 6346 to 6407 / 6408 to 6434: 0.3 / 6.12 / 6.46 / 6.62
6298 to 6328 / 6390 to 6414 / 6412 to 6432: 0.5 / 6.41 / 6.47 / 6.65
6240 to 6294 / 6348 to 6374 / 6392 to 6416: -0.2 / 6.11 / 6.43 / 6.49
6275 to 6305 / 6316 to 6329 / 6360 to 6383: 0.1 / 6.45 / 6.38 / 6.36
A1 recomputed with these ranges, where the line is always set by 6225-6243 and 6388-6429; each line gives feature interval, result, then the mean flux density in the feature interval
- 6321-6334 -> -0.2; 6.48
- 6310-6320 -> 0.0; 6.38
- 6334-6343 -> 0.5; 6.09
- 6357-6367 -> -0.2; 6.59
